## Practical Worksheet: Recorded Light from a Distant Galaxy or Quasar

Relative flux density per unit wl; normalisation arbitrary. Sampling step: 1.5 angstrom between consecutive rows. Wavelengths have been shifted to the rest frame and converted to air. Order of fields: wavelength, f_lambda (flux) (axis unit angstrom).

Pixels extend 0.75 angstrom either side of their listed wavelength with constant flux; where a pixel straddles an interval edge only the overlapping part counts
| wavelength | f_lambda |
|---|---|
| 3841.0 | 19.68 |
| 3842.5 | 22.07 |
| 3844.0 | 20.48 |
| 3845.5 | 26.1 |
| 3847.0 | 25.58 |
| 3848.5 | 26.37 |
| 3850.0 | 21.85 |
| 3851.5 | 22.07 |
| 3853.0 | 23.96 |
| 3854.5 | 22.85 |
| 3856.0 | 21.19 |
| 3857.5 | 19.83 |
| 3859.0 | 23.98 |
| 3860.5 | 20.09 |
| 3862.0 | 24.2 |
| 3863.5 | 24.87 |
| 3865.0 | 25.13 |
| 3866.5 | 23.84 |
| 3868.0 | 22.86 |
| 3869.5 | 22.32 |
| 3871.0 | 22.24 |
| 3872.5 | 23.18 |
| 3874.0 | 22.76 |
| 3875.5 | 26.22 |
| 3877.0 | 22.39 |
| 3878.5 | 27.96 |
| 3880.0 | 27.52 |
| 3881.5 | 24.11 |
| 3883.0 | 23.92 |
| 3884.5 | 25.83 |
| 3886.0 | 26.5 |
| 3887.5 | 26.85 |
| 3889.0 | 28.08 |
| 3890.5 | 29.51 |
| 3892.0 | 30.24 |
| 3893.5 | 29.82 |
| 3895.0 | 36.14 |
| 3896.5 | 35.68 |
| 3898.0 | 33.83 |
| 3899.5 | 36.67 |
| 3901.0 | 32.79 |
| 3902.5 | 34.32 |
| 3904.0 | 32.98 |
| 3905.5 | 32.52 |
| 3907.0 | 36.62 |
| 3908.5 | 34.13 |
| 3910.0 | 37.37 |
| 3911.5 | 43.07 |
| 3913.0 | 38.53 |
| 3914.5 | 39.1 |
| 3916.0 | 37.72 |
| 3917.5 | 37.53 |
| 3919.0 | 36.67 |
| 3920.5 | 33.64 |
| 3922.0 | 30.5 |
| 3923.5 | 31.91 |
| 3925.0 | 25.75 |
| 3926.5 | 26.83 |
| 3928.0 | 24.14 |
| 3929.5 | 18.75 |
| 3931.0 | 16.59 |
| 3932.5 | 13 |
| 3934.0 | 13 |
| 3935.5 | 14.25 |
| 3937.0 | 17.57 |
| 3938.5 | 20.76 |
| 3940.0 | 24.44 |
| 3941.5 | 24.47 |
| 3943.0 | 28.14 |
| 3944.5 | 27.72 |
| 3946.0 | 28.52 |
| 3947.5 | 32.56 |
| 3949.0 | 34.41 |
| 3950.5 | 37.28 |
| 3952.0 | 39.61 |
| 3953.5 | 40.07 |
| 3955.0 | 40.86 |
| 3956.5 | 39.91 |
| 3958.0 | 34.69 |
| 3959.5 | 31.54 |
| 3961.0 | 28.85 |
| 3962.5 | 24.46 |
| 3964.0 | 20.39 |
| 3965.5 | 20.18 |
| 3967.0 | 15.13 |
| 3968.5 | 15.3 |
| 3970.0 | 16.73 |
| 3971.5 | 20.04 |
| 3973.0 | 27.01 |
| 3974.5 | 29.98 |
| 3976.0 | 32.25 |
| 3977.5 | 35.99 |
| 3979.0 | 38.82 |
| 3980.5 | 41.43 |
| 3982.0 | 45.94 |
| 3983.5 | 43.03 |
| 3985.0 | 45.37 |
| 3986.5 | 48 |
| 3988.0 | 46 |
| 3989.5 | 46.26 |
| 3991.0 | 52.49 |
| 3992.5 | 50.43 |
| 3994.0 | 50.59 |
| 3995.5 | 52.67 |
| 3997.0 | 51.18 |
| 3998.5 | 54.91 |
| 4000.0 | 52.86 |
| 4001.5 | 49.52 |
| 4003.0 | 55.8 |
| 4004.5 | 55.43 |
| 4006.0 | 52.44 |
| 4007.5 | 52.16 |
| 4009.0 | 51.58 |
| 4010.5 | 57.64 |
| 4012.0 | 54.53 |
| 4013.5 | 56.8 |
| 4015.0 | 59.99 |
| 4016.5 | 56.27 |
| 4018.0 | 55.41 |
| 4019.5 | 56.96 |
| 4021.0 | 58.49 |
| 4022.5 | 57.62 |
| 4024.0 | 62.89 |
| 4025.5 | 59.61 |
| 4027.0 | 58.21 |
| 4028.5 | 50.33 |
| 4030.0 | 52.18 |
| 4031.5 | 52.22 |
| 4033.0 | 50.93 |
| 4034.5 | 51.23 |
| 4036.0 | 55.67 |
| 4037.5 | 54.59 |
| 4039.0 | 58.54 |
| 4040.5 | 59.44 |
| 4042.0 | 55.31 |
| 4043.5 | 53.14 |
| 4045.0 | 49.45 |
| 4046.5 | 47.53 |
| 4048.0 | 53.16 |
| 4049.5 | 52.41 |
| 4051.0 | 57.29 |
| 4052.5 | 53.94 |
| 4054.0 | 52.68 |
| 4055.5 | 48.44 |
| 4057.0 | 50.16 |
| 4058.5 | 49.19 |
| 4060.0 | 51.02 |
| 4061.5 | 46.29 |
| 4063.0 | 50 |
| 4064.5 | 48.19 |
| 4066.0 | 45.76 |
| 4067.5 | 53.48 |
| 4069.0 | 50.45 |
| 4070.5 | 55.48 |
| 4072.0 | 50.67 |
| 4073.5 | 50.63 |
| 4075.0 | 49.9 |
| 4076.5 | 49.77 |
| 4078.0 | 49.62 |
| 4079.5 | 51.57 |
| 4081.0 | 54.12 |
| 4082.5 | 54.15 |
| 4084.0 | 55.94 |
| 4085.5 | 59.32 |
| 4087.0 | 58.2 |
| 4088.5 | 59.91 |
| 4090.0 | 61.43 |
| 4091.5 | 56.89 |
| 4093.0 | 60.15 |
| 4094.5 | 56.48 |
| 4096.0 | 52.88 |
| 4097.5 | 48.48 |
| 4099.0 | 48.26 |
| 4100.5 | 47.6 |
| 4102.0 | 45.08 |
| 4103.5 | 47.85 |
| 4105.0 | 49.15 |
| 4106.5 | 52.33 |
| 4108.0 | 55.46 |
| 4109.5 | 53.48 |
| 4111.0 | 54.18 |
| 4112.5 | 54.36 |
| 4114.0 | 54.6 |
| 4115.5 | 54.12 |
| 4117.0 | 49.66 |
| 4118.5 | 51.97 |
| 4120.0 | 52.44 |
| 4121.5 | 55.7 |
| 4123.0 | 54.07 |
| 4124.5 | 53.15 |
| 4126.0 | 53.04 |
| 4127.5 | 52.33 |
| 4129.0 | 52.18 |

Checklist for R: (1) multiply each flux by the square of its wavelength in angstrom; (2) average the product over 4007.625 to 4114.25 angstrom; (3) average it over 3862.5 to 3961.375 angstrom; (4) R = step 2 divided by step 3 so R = 1.97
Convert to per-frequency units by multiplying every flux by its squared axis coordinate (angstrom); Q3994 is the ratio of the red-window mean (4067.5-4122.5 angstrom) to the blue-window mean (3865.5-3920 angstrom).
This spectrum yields 1.92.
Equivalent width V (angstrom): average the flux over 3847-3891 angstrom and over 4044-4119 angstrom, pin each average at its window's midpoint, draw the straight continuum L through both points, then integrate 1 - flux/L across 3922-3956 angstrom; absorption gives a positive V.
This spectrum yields 7.1 angstrom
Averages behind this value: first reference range 24.2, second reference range 52.3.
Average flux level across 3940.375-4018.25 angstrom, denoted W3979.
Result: 40.3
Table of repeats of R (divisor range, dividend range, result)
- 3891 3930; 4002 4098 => 1.73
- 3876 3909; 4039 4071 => 1.85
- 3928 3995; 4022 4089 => 1.78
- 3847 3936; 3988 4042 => 2.10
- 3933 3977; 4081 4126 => 2.15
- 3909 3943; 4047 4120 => 2.06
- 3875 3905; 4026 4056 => 1.95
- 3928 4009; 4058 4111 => 1.58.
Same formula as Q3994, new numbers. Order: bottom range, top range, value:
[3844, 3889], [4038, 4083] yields 2.37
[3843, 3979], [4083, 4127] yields 2.13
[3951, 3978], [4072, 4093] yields 2.04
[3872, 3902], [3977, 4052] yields 1.96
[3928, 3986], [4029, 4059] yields 1.94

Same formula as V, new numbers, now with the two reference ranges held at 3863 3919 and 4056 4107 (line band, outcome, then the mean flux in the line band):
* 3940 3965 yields 3.7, 31.7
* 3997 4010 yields -3.0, 53.1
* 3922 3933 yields 3.6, 23.2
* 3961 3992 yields 5.4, 33.3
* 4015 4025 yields -2.9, 58.1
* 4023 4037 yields -2.6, 54.9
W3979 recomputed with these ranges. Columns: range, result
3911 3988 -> 30.2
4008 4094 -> 54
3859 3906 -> 27.5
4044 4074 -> 50.8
